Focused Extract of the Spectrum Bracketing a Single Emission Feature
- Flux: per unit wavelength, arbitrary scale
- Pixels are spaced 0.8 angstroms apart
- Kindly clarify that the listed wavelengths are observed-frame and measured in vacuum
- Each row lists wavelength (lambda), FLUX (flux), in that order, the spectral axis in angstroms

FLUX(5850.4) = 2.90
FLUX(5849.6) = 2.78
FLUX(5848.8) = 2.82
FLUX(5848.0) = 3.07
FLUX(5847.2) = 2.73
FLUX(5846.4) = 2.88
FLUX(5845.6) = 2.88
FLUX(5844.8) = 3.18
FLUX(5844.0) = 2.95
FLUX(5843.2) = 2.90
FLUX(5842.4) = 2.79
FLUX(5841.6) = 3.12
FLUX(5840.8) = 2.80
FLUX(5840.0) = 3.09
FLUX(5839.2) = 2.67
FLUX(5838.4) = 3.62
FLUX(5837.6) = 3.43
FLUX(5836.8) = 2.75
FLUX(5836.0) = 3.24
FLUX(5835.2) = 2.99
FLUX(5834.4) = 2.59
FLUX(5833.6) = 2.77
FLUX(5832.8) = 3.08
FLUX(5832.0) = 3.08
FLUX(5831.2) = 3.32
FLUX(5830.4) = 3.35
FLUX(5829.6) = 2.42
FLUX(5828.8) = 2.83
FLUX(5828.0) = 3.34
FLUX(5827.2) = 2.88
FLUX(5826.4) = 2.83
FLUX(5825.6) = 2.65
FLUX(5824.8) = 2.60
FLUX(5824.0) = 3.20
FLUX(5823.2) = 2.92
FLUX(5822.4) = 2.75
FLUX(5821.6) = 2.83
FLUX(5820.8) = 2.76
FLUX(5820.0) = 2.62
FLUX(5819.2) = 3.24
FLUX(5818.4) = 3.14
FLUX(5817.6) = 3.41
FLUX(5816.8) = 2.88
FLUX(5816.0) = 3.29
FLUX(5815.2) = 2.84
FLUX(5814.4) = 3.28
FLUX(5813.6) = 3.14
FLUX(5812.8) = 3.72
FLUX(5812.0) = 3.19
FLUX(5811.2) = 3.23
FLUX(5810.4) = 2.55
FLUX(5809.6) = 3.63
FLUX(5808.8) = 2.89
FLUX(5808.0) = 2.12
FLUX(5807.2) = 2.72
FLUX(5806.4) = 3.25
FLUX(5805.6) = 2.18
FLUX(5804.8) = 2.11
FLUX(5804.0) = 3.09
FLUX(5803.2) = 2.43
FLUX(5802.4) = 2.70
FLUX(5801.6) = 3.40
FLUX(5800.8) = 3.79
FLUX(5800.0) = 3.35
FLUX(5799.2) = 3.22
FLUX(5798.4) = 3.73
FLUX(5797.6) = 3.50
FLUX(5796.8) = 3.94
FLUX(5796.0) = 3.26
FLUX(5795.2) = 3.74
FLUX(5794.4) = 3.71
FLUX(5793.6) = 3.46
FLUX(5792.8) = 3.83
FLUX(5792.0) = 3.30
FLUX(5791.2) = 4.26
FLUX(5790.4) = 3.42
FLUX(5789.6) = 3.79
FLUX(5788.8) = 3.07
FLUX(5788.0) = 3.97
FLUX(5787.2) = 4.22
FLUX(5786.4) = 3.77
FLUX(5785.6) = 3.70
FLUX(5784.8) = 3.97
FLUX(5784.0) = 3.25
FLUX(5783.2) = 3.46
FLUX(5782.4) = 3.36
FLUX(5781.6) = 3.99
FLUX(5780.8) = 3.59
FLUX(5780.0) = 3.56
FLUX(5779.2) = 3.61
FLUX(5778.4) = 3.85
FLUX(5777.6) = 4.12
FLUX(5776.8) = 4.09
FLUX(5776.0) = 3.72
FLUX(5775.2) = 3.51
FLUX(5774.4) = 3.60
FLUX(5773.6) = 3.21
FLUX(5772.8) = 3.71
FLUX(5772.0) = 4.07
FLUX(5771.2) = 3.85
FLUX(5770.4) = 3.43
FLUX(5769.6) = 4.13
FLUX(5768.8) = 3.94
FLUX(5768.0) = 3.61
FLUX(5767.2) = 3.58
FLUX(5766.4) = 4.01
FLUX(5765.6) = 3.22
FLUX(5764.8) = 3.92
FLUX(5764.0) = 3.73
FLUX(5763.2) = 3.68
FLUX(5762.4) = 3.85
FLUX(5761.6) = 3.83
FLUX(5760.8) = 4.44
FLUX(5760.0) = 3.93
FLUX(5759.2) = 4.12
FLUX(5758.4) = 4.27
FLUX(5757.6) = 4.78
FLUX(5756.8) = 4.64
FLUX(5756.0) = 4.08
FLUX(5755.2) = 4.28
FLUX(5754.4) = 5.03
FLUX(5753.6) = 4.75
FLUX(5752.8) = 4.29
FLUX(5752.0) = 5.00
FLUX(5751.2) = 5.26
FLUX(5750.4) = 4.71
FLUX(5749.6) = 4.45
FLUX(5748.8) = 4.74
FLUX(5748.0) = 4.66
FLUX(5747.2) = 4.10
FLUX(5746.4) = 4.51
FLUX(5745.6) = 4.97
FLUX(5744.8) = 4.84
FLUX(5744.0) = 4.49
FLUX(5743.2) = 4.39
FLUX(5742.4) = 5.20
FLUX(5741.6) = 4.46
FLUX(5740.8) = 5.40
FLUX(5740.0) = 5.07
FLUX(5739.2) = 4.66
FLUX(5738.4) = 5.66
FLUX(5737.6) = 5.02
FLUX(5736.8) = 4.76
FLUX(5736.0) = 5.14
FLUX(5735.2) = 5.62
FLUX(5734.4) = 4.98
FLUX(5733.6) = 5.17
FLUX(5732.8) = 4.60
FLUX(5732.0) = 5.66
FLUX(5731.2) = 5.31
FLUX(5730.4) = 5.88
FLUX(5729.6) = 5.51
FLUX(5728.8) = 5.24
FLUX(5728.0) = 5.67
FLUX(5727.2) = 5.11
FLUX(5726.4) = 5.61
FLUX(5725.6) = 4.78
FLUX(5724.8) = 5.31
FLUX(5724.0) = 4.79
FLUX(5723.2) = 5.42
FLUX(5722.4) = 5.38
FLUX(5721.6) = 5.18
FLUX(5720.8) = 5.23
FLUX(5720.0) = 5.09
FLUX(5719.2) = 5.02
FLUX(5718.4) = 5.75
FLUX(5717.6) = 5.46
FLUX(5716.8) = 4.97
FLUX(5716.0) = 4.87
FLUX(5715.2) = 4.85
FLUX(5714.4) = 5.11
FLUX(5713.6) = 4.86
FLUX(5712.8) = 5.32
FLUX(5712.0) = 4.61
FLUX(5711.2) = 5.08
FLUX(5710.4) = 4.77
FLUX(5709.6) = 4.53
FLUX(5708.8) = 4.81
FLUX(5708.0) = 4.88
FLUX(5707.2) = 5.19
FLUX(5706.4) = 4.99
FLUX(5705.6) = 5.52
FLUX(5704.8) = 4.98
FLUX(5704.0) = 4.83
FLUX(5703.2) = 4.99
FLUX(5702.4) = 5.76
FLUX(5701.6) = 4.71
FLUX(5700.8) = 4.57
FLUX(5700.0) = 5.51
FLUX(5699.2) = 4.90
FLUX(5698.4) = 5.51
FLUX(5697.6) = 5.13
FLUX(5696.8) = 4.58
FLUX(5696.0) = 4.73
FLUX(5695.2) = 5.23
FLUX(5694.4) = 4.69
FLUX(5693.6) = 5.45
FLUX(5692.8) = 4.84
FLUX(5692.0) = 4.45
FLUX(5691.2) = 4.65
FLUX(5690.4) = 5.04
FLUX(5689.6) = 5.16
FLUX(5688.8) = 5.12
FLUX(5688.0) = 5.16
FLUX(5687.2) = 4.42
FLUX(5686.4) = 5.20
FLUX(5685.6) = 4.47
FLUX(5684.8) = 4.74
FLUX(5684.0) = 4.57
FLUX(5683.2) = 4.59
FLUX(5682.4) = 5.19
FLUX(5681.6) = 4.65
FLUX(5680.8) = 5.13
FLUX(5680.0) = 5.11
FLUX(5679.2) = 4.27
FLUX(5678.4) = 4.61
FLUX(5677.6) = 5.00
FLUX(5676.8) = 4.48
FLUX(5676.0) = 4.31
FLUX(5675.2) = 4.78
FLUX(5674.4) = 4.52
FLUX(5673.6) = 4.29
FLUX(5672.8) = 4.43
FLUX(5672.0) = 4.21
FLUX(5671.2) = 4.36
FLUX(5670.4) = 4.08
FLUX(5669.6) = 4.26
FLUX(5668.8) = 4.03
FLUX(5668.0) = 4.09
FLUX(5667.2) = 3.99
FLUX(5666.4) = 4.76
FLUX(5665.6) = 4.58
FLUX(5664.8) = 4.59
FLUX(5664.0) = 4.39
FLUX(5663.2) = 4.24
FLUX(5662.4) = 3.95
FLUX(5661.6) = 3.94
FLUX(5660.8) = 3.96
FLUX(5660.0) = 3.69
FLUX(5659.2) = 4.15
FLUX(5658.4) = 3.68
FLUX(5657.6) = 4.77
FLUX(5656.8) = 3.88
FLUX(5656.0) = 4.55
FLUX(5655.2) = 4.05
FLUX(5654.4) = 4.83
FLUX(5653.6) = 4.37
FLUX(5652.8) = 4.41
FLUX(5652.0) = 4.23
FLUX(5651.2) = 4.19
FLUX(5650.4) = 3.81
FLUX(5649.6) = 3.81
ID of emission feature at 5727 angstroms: C III]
